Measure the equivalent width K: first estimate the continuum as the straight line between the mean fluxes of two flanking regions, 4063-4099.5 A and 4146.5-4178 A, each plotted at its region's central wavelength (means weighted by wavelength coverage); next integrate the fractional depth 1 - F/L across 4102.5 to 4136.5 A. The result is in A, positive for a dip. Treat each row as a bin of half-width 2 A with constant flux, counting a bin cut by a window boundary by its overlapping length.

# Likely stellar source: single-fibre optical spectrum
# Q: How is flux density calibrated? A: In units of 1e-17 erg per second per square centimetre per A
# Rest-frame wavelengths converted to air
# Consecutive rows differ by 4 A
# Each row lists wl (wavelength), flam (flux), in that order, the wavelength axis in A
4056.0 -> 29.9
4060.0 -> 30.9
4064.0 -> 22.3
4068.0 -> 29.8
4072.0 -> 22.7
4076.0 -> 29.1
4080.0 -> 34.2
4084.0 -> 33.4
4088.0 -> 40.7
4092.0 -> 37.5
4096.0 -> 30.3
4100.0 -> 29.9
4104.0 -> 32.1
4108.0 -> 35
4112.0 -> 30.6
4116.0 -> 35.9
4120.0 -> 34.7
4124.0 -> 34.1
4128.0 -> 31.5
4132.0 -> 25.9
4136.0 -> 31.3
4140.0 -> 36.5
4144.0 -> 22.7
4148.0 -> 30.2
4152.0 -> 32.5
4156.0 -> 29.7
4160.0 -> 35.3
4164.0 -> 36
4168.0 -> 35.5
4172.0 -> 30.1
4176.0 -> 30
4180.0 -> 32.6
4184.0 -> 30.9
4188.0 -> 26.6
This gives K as -0.59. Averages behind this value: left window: 31.3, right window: 32.4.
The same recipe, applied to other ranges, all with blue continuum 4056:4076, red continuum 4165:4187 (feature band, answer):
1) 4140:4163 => -0.1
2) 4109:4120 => -1.7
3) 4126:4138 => 0.1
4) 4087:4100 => -3.1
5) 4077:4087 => -2.3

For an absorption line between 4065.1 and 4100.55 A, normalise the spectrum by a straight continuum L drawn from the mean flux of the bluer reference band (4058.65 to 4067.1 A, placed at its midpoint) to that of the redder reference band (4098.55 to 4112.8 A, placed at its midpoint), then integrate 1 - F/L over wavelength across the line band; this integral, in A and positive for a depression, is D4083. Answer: -3.1 A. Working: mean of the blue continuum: 26.7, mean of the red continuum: 32.1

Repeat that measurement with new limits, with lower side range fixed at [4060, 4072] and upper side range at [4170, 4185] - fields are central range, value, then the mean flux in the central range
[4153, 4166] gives -1.5 A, 33.6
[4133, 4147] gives -0.2 A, 29.9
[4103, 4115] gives -2.1 A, 32.9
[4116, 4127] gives -2.2 A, 34.4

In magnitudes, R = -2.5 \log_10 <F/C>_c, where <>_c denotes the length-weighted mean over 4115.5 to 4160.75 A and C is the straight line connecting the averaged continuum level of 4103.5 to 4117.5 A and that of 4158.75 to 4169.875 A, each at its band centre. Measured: 0.10 mag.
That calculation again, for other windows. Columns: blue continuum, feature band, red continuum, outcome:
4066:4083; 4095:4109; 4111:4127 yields 0.01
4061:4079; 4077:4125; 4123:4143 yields -0.17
